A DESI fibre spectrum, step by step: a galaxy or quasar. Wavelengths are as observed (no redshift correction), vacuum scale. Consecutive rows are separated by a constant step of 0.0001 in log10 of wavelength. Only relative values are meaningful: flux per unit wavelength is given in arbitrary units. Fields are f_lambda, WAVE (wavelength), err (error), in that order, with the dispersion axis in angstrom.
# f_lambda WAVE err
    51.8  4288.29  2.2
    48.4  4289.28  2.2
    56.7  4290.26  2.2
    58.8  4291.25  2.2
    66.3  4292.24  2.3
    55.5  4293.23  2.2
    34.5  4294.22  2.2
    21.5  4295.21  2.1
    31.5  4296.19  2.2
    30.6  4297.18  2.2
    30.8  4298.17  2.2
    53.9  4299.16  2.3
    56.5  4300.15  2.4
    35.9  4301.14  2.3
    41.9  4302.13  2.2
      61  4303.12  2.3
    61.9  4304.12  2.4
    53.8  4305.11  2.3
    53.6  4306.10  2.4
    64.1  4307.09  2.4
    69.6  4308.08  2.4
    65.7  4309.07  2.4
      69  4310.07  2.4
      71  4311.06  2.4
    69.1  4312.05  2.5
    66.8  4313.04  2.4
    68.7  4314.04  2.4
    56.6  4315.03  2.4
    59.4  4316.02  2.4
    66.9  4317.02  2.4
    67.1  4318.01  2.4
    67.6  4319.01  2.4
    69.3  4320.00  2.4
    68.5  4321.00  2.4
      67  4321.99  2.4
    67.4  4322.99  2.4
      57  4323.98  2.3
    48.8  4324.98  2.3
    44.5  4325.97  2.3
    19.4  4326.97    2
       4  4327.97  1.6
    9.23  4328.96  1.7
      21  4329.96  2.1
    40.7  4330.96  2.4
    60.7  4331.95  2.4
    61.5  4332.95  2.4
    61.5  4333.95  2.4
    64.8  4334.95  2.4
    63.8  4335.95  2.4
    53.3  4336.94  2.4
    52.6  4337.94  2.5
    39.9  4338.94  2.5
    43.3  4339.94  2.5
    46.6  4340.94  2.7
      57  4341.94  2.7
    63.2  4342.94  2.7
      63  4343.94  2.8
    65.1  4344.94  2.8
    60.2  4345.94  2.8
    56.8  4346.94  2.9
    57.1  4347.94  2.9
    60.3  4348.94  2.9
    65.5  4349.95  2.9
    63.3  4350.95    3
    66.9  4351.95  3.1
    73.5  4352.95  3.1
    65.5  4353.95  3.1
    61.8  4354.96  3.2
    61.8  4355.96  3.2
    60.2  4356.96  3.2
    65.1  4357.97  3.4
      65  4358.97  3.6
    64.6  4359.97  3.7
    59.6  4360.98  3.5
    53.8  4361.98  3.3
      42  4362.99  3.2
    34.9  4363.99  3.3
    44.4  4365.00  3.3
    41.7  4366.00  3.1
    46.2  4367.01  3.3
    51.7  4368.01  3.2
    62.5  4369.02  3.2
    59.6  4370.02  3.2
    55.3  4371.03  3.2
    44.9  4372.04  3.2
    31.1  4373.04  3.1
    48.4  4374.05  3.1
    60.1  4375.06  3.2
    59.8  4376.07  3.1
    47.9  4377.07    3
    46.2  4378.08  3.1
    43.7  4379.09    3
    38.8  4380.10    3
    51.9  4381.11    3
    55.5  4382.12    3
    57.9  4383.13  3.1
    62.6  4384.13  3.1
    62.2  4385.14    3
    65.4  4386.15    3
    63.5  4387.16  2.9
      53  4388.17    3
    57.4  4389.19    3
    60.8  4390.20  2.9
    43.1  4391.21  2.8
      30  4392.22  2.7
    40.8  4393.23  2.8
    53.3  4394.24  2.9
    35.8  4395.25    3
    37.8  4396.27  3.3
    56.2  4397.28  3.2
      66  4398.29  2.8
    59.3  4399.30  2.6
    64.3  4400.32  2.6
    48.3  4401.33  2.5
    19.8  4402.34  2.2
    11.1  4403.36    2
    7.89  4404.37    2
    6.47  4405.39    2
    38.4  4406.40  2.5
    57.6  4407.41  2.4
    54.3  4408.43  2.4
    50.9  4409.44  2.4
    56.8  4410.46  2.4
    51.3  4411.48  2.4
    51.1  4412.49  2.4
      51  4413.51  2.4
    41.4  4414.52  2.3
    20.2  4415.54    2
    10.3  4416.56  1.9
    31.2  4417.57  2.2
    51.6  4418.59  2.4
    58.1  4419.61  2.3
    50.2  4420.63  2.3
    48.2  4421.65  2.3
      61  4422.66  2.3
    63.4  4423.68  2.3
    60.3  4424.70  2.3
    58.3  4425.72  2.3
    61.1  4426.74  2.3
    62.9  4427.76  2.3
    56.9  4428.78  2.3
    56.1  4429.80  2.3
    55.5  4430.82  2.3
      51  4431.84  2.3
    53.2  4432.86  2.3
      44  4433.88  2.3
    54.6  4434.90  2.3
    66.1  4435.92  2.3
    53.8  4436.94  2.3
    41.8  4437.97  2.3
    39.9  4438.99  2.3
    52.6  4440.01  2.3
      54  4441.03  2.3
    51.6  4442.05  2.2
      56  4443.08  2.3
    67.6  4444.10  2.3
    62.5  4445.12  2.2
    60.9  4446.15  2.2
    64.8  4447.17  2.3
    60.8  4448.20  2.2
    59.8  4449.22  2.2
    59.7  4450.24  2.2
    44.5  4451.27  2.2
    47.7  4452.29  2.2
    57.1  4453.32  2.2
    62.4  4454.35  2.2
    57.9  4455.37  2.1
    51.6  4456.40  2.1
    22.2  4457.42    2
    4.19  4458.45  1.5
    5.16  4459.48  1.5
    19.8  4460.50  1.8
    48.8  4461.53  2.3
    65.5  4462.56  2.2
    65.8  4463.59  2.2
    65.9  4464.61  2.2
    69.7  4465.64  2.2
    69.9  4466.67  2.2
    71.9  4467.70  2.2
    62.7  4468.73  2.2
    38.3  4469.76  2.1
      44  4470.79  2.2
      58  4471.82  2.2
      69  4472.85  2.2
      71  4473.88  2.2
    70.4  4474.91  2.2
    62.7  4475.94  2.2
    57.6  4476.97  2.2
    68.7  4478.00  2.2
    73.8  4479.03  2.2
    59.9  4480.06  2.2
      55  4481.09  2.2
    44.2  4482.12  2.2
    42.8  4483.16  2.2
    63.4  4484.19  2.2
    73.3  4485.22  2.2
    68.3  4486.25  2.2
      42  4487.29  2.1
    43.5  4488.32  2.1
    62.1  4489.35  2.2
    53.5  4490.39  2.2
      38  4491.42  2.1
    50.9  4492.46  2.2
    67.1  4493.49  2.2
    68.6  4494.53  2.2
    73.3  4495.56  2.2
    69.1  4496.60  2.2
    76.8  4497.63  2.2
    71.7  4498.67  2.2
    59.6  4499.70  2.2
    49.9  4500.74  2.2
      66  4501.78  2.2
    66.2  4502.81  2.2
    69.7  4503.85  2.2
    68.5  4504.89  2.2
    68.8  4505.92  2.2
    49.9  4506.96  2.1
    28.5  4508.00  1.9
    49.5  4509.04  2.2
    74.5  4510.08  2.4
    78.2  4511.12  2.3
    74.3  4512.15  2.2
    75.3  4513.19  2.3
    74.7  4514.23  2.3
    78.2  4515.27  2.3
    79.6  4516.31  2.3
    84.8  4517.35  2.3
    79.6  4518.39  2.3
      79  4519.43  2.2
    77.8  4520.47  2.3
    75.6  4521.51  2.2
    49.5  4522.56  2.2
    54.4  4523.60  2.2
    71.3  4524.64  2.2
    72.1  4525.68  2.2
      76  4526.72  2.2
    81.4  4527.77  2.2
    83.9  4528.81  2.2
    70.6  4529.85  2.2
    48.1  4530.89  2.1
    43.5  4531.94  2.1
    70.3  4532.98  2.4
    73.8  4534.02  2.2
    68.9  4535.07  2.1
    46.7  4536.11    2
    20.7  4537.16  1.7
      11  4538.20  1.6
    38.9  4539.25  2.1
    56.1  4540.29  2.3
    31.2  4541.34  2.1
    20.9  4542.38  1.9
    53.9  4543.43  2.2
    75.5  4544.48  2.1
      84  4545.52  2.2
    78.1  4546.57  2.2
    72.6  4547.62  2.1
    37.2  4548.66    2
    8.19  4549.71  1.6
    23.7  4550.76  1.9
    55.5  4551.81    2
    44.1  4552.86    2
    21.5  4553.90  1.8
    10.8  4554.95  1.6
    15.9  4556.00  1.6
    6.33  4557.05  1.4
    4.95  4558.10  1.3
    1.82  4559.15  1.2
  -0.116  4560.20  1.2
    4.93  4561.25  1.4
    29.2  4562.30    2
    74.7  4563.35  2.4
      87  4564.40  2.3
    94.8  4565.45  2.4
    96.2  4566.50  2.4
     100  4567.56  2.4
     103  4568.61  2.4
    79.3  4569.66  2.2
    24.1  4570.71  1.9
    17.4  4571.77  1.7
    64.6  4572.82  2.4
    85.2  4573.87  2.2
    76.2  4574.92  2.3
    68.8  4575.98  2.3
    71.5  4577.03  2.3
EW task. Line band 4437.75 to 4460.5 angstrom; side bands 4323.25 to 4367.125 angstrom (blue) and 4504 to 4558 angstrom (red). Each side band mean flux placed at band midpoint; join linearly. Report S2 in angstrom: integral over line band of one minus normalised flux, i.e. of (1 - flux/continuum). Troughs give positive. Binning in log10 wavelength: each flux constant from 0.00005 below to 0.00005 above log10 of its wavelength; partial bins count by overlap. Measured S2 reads 2.4 angstrom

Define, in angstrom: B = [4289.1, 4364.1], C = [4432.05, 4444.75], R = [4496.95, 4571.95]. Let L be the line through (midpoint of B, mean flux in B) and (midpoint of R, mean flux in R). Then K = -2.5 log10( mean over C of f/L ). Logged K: 0.05 mag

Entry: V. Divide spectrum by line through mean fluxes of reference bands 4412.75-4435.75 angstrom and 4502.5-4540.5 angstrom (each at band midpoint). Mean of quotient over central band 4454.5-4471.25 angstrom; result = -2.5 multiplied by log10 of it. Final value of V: 0.16 mag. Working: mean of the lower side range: 50.3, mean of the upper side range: 64.1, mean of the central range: 48.1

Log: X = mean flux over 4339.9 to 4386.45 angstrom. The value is 55.7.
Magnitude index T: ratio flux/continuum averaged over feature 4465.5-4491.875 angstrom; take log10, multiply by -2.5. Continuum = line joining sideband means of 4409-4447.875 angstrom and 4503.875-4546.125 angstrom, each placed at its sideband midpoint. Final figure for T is -0.02 mag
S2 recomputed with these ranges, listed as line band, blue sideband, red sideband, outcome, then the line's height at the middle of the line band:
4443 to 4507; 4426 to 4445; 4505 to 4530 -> 4.8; 62.2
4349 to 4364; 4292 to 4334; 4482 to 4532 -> -1.6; 55.1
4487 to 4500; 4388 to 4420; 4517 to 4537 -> 0.2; 61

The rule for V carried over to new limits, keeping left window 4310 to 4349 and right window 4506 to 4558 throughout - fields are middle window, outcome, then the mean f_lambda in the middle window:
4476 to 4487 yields -0.09 mag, 60.4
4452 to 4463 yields 0.36 mag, 39.9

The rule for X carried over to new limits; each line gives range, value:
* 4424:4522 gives 59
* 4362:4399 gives 50.4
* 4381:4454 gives 50.5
